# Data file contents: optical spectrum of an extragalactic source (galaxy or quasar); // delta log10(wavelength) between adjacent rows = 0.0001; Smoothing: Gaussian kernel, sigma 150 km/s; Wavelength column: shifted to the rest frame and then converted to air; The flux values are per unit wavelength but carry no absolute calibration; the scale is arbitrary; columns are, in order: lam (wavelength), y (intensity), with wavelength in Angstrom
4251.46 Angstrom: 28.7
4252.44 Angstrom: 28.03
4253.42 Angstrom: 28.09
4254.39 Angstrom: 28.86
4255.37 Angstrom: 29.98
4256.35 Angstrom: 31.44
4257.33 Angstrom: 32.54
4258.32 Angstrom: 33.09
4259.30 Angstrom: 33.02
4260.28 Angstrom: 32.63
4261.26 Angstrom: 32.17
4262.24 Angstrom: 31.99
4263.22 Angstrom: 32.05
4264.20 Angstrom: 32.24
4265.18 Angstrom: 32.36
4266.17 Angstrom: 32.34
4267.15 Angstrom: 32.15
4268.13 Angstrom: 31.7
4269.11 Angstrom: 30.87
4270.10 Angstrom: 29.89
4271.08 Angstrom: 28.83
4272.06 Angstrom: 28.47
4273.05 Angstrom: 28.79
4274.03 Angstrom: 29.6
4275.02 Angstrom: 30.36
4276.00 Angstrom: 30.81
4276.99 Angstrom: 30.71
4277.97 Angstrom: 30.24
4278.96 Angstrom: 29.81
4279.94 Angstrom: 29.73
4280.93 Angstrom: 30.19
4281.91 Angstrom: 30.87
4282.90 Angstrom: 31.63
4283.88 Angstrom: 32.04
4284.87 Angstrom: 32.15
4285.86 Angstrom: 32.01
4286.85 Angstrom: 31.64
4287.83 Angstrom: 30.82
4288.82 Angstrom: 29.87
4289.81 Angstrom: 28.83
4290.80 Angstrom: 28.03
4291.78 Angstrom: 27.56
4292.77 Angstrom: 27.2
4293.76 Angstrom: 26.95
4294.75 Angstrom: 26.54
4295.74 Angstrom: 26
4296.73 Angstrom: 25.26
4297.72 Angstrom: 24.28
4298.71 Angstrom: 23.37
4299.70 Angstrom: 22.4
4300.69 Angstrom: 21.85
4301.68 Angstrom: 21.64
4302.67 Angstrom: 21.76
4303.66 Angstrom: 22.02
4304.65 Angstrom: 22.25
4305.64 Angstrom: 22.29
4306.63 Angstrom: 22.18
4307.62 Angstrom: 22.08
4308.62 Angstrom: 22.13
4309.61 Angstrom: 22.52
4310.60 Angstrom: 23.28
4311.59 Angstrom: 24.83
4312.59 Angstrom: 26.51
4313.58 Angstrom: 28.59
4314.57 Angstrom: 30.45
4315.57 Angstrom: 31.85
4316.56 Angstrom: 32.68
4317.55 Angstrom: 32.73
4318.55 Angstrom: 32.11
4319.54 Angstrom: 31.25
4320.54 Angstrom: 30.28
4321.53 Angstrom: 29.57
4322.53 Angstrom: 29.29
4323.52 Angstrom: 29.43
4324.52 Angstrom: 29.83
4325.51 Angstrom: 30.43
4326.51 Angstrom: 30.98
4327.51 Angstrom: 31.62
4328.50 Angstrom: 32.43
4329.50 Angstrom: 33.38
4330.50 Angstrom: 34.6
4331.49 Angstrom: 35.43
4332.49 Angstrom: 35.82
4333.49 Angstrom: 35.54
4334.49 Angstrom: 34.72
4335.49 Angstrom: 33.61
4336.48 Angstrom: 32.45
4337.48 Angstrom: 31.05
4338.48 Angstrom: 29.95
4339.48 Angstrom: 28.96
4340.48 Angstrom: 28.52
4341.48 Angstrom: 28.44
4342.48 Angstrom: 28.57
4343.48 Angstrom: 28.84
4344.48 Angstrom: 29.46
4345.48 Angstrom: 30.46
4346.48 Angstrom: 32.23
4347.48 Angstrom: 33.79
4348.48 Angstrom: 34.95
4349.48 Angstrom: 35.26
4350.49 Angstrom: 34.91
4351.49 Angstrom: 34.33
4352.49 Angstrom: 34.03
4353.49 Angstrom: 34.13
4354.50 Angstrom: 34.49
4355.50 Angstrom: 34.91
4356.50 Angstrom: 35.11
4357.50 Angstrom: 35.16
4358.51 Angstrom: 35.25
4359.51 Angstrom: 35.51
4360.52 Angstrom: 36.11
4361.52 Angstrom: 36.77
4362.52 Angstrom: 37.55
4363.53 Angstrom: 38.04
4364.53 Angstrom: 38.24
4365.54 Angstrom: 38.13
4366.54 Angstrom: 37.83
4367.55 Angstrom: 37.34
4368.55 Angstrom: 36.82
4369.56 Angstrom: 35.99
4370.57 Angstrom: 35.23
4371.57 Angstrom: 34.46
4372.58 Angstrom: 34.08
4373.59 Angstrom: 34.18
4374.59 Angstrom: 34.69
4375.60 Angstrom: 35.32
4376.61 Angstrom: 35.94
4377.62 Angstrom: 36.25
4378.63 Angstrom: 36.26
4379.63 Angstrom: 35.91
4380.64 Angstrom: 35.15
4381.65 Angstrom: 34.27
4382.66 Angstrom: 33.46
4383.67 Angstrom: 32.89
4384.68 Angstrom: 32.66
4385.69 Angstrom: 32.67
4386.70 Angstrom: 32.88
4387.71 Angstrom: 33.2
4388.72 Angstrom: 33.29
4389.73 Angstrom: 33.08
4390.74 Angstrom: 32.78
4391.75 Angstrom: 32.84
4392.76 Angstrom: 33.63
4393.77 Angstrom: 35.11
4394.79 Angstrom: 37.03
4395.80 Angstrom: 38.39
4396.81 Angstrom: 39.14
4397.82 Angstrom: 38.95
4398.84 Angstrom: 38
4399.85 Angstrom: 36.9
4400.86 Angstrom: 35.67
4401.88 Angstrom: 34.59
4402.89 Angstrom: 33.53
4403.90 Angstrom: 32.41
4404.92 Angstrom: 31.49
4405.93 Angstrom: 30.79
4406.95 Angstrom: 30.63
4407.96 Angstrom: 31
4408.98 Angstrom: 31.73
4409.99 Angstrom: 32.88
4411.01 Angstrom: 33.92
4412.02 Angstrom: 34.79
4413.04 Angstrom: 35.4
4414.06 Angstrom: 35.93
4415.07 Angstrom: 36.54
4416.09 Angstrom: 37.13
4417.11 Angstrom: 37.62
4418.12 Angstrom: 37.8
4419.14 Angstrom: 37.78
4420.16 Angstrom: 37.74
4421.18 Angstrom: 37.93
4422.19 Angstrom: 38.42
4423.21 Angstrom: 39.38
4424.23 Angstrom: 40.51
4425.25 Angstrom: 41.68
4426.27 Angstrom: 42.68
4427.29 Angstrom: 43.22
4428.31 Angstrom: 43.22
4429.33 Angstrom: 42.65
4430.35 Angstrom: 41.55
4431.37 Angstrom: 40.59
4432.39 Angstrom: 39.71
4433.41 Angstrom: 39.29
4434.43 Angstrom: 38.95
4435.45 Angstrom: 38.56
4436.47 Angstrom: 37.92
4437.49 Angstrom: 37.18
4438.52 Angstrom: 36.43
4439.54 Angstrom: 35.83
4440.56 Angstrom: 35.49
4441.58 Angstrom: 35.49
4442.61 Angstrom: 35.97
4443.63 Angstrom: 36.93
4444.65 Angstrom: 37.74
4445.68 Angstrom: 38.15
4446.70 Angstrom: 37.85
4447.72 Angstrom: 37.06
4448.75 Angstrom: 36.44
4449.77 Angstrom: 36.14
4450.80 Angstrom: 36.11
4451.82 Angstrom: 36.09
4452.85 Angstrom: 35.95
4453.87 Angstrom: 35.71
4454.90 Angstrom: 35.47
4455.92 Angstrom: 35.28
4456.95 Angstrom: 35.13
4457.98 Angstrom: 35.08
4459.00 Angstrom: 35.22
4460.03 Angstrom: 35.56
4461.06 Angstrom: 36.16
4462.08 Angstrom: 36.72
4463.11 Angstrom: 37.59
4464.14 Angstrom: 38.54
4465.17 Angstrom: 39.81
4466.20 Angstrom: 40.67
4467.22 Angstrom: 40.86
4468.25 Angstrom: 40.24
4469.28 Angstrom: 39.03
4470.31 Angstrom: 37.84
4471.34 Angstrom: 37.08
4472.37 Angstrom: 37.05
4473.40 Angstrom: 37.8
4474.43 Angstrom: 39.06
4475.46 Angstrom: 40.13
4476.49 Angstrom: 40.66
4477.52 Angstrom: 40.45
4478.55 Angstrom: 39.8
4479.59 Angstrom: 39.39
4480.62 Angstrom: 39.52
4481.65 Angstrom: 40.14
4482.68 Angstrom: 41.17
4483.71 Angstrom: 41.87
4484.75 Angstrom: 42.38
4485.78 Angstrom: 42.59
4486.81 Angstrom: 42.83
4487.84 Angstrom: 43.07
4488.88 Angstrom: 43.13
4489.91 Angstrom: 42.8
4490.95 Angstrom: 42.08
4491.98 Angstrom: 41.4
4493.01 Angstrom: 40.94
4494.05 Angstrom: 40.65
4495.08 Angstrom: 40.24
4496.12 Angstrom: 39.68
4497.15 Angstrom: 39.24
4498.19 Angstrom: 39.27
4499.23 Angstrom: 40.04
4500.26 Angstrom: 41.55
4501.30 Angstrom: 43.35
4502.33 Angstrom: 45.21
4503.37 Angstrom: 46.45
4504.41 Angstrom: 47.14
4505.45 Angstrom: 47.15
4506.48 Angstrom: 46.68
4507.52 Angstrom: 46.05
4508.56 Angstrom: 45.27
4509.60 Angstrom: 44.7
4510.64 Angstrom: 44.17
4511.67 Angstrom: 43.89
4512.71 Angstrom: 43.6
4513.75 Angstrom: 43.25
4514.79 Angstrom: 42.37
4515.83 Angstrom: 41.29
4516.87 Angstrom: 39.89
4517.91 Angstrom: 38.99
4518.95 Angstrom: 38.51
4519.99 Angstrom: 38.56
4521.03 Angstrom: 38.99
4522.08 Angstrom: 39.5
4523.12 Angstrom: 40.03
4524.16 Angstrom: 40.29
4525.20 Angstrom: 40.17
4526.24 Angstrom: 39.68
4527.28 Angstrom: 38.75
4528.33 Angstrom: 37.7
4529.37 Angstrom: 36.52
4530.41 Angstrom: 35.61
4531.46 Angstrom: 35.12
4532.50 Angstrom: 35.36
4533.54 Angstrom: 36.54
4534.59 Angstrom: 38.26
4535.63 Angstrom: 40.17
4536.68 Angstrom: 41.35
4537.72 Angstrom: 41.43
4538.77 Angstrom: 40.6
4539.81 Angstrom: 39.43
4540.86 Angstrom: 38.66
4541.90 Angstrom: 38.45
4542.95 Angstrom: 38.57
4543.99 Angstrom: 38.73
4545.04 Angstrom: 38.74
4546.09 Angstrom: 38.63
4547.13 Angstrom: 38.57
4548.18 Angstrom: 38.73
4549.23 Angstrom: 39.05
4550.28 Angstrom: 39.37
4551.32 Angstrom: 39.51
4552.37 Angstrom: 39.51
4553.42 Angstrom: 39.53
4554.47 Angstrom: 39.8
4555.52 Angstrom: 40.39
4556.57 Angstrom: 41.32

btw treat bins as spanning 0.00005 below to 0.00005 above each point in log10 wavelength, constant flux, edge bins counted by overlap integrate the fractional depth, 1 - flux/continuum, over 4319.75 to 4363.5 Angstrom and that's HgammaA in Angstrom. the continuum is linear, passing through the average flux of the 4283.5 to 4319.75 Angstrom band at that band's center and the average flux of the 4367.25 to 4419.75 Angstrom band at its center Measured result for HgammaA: -3.7 Angstrom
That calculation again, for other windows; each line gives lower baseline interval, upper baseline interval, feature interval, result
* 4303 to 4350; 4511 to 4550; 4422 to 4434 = -2.3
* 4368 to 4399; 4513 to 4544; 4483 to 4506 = -2.6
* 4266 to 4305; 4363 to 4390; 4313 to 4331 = -0.1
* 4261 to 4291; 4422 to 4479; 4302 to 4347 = 5.0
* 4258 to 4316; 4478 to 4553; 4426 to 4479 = -1.1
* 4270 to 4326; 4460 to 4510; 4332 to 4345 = -0.2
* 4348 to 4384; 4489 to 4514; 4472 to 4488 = 0.6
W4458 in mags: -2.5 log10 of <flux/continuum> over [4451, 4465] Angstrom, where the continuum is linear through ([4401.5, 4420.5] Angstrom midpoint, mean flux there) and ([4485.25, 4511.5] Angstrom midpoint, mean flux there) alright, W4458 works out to 0.08 mag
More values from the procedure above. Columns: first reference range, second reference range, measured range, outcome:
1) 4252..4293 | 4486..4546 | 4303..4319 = 0.231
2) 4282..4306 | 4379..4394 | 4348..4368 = -0.142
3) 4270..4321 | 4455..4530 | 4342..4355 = -0.054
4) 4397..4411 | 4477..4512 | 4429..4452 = -0.013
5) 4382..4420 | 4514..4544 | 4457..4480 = -0.041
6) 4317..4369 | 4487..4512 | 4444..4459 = 0.108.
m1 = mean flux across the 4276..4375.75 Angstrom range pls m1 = 30.8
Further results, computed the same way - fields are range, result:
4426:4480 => 38.1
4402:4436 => 37.2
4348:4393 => 35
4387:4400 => 35.5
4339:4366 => 33.8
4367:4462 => 36.2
